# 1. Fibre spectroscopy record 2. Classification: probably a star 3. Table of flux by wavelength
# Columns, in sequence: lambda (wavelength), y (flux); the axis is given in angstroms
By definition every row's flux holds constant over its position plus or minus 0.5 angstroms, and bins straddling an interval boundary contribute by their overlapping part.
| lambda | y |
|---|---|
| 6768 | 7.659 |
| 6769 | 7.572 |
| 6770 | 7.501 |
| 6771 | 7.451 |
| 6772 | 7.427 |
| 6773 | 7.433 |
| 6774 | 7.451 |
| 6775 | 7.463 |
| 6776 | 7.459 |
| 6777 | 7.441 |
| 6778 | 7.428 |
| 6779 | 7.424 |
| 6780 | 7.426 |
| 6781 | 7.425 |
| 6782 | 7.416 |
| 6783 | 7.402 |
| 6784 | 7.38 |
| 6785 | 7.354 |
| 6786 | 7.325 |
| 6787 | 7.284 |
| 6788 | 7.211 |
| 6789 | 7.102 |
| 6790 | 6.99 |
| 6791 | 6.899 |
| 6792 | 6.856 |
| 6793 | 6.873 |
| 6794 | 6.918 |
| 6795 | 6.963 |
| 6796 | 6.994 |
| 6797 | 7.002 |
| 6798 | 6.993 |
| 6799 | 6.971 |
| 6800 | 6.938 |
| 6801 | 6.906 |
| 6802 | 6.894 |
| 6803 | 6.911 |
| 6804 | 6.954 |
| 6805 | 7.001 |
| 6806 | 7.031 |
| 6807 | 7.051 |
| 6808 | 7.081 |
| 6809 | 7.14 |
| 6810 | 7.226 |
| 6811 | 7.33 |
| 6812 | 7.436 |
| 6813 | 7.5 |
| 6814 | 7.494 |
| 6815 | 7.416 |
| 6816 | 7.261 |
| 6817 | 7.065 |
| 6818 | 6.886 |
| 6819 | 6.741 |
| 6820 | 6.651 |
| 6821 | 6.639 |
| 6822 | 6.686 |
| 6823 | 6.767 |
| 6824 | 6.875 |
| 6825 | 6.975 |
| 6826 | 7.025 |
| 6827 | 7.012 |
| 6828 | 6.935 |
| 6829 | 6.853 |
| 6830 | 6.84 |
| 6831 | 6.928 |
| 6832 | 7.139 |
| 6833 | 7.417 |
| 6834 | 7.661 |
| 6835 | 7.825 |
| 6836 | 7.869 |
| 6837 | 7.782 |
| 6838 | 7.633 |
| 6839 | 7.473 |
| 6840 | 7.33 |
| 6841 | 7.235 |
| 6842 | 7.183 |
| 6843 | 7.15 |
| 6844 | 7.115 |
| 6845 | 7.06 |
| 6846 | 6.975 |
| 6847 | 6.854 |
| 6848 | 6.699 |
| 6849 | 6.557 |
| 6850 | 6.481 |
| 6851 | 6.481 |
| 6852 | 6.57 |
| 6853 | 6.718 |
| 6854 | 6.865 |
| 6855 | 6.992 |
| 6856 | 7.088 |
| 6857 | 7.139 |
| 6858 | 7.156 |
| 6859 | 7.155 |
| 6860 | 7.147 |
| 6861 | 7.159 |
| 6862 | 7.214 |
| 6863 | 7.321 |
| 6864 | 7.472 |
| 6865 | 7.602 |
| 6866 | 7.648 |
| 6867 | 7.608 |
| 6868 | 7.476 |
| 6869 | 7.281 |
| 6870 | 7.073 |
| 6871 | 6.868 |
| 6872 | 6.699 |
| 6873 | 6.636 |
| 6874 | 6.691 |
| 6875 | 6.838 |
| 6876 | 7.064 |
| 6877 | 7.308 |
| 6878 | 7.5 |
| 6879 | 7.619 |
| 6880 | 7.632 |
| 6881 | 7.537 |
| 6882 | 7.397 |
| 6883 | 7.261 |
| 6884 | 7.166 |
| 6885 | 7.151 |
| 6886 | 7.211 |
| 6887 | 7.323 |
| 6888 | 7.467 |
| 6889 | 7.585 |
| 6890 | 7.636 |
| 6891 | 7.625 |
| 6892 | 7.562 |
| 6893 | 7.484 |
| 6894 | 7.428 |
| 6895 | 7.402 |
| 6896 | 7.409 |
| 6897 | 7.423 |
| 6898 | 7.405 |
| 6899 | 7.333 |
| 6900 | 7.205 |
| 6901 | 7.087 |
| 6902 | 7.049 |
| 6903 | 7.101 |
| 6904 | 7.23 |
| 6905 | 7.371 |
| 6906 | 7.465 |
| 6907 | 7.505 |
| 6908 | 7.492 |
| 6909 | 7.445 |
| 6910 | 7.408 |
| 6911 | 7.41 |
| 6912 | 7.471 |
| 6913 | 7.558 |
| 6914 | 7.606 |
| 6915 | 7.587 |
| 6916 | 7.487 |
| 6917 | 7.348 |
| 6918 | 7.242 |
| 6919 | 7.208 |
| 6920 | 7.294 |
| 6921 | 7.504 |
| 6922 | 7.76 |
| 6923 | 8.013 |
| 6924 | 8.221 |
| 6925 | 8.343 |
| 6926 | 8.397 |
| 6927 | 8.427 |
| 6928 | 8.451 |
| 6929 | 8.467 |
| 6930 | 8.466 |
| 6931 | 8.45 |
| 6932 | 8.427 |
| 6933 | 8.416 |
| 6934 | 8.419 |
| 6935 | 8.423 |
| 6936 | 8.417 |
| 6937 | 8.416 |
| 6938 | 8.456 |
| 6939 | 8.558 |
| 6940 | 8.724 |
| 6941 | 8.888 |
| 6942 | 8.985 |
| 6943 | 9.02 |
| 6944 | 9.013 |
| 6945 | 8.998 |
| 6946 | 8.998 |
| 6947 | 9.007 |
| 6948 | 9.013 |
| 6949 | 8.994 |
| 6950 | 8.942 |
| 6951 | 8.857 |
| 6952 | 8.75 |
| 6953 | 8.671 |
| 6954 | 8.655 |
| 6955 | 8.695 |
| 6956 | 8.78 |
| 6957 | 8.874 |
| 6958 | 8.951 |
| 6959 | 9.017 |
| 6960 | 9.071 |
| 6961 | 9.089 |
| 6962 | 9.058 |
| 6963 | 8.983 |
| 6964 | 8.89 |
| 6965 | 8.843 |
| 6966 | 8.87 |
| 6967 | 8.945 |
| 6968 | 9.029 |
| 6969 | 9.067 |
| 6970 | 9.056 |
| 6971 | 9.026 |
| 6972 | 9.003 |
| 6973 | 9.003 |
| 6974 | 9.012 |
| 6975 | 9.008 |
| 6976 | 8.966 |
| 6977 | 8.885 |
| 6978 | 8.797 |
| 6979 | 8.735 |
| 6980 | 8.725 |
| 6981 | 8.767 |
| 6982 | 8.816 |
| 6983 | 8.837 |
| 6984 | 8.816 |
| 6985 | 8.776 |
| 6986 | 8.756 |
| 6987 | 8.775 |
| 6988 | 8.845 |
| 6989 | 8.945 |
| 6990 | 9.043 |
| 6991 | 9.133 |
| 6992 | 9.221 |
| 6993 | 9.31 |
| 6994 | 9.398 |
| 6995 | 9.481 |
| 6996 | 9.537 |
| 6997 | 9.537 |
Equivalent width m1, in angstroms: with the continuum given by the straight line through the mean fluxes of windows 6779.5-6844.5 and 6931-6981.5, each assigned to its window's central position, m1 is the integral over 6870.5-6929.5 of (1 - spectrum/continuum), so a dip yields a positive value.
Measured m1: 5.2 angstroms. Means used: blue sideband 7.14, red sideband 8.84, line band 7.45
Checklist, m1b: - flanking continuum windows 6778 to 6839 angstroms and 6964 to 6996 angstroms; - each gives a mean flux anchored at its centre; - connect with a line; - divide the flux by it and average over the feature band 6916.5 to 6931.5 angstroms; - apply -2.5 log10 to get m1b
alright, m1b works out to 0.05 mag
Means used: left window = 7.14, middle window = 7.97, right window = 8.97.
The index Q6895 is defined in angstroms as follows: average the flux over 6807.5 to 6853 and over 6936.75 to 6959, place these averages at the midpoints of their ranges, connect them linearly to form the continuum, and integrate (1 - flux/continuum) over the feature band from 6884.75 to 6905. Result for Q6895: 1.7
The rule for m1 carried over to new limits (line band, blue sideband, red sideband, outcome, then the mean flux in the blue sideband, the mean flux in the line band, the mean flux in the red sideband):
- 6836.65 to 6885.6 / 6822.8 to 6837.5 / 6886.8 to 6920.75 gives 0.97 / 7.2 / 7.14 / 7.4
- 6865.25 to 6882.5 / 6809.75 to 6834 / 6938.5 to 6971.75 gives 1.22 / 7.06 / 7.23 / 8.92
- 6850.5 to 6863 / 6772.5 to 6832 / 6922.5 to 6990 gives 1.16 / 7.11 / 6.99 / 8.78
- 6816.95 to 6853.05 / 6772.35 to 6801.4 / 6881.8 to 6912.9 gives 1.20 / 7.2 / 7.03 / 7.37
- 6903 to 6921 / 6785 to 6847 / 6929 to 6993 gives 1.84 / 7.11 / 7.41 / 8.84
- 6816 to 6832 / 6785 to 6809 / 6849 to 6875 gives 0.34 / 7.02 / 6.88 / 7.05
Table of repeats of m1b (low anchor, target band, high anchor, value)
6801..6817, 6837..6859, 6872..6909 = 0.035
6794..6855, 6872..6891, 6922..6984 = 0.078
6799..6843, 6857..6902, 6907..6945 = 0.054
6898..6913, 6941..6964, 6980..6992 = -0.088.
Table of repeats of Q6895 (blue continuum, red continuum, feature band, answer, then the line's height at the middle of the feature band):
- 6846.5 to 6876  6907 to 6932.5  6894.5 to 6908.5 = 0.5 angstroms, 7.56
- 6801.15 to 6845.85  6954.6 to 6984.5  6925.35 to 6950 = -0.4 angstroms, 8.53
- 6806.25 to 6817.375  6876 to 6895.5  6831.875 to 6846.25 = -0.1 angstroms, 7.33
